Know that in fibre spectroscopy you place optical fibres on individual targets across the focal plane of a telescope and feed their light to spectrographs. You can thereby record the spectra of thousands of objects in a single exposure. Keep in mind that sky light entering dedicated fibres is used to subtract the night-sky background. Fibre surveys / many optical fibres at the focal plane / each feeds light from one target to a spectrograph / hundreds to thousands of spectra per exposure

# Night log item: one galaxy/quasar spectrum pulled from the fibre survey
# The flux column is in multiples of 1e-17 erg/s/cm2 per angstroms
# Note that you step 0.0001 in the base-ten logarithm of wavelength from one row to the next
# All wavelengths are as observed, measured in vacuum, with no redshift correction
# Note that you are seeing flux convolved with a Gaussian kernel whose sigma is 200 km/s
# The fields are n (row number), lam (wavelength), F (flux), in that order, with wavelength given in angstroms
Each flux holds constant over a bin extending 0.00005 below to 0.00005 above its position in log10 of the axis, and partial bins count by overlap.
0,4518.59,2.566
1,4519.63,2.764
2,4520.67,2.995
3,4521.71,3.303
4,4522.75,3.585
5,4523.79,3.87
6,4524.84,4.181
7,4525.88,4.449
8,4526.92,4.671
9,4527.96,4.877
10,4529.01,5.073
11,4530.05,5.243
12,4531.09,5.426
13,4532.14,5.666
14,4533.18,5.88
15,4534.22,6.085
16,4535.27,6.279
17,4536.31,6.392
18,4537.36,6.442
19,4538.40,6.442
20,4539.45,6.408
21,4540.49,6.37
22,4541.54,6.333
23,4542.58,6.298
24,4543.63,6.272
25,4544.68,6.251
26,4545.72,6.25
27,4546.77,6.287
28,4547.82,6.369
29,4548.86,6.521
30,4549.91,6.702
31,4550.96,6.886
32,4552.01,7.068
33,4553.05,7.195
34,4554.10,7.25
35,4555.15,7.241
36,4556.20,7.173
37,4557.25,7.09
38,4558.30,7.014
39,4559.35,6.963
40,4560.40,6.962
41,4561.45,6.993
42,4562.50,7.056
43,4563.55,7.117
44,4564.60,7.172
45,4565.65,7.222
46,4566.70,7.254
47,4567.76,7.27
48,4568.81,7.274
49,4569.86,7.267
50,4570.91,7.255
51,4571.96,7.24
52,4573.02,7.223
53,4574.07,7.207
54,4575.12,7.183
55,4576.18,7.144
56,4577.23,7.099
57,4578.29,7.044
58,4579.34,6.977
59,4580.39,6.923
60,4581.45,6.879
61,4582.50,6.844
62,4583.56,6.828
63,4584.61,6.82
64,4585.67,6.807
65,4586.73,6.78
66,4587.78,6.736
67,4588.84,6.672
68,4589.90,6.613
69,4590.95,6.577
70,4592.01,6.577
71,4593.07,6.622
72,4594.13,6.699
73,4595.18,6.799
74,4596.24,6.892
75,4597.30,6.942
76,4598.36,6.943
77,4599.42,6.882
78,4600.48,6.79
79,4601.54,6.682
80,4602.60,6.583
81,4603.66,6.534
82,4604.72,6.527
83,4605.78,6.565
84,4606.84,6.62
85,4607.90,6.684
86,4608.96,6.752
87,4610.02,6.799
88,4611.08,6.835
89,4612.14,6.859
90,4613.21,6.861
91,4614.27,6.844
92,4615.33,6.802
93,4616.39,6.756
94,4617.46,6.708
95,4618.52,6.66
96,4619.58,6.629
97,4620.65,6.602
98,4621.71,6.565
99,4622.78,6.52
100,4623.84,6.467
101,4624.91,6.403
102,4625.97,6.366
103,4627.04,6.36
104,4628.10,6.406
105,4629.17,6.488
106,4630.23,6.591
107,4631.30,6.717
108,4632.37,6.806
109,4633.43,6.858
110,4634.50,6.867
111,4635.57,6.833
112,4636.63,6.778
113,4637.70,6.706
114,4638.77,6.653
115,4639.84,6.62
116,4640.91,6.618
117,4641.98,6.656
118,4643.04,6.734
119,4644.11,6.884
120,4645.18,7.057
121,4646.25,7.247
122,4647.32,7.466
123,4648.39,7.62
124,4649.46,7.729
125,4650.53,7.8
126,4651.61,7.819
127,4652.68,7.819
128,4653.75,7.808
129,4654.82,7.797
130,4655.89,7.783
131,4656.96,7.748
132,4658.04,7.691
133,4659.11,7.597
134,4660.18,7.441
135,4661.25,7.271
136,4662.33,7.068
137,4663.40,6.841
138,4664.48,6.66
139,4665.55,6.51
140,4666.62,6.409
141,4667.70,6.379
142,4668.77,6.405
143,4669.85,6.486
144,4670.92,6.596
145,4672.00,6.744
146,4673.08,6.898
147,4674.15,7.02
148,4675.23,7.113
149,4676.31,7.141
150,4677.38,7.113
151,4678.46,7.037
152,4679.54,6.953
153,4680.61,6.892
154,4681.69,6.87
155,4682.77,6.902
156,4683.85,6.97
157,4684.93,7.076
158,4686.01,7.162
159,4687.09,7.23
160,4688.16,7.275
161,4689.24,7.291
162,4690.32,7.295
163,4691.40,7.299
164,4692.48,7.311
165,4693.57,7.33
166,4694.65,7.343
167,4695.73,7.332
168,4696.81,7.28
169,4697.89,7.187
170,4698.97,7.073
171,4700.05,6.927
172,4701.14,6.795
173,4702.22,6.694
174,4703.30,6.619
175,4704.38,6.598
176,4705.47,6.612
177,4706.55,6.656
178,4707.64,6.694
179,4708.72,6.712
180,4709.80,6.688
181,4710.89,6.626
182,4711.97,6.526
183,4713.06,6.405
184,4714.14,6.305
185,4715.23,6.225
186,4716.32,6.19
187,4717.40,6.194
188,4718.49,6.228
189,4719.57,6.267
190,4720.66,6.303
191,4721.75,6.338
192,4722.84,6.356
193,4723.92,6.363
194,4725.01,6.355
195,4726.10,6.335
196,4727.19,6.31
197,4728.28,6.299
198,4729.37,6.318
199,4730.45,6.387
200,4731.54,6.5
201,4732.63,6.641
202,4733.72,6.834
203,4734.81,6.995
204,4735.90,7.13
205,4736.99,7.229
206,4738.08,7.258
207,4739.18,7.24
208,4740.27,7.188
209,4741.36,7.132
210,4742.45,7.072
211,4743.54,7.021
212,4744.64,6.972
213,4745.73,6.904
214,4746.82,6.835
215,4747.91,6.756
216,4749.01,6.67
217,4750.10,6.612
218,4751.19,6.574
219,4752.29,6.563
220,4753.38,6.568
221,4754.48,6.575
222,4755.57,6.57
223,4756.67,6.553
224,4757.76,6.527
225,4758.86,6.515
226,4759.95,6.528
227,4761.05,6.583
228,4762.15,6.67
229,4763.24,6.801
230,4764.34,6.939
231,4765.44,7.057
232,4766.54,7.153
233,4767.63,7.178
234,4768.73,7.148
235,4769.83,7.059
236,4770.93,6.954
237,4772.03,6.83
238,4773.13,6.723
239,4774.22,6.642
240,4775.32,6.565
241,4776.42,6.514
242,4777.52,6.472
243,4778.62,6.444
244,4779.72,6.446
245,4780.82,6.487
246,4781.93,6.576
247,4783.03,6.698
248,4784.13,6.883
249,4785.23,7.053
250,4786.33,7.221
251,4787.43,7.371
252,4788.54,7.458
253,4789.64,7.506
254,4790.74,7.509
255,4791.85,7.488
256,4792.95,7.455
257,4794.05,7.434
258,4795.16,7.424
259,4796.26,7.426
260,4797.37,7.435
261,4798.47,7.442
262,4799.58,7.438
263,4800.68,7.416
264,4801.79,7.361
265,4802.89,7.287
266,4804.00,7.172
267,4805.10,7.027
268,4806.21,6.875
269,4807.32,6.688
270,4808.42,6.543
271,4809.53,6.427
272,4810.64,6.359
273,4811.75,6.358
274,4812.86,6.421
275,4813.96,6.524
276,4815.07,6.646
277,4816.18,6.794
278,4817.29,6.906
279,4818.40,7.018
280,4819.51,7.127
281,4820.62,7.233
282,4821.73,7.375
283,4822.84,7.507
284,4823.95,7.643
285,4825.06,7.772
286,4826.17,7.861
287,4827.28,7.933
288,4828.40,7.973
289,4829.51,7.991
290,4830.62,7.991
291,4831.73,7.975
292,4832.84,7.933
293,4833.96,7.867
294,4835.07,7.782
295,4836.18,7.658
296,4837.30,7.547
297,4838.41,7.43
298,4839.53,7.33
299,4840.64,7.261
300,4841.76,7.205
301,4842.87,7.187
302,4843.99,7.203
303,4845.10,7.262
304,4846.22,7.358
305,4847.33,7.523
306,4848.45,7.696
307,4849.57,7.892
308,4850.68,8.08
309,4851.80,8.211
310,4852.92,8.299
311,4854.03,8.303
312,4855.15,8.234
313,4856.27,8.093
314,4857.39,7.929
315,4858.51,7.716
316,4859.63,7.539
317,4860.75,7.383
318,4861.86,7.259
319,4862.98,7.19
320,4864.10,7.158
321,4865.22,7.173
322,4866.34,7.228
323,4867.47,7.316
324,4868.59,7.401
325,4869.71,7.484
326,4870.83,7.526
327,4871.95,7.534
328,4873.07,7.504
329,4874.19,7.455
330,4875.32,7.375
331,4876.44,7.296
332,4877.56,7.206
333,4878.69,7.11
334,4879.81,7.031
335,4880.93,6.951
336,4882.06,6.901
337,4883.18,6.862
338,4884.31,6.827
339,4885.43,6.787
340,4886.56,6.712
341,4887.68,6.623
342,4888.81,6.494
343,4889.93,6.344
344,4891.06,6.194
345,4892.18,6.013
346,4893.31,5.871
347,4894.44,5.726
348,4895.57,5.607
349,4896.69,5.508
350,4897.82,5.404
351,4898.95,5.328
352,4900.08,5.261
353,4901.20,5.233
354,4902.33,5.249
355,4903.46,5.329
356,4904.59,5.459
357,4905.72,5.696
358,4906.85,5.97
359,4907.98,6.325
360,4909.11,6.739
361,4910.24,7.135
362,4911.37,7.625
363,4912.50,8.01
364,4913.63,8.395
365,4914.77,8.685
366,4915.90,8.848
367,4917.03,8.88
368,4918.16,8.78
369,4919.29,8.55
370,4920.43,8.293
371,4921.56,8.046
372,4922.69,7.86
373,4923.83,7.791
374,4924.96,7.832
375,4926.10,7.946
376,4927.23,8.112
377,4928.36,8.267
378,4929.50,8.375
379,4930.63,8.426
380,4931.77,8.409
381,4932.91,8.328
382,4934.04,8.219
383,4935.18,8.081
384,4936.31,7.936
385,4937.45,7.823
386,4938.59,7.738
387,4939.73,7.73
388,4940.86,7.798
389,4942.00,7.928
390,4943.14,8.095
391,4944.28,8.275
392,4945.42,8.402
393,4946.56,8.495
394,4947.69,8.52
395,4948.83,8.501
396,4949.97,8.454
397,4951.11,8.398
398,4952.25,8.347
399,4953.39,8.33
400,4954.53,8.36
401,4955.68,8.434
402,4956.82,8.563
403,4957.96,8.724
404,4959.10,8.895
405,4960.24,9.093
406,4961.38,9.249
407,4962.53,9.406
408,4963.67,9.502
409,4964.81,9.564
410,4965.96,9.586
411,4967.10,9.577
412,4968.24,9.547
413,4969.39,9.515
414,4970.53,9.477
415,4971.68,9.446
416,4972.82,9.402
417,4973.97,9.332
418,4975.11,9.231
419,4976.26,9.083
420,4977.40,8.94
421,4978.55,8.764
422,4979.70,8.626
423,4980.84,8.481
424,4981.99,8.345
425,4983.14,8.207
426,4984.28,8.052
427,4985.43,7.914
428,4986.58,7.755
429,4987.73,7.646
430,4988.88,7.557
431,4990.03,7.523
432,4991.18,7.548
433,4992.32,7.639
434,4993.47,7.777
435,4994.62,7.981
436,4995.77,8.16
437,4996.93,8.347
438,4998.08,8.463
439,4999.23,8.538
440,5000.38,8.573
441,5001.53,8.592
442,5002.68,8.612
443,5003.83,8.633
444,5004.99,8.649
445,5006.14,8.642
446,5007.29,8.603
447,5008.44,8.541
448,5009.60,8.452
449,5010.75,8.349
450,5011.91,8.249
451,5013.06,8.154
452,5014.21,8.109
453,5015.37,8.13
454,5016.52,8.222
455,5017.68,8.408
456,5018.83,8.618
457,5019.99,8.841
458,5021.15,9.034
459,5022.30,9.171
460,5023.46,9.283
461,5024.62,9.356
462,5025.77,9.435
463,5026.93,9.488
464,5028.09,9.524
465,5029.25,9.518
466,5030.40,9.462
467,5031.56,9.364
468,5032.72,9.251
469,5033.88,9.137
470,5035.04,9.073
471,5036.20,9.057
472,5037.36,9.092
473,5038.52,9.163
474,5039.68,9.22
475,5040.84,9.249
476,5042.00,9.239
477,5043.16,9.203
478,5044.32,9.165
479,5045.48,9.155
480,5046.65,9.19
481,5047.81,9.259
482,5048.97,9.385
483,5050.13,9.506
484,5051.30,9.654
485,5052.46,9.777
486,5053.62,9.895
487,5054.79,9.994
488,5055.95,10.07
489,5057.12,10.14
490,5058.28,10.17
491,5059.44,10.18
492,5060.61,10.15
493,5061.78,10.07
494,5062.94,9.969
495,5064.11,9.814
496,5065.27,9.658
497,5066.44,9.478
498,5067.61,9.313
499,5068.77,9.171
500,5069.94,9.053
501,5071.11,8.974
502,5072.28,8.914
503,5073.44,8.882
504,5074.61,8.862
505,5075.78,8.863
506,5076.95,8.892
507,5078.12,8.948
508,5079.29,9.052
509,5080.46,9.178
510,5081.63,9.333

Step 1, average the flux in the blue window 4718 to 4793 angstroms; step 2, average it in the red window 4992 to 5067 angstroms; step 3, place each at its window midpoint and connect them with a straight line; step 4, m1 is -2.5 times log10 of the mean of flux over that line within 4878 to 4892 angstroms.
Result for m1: 0.17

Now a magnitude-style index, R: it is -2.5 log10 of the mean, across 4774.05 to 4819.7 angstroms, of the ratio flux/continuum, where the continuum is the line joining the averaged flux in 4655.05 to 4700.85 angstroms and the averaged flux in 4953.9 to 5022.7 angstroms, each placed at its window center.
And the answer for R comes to 0.10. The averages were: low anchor 7.07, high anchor 8.61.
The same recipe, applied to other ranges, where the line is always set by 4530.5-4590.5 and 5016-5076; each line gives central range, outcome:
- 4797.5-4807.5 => 0.12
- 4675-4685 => 0.06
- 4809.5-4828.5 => 0.15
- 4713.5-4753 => 0.16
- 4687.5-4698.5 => 0.03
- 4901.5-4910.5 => 0.41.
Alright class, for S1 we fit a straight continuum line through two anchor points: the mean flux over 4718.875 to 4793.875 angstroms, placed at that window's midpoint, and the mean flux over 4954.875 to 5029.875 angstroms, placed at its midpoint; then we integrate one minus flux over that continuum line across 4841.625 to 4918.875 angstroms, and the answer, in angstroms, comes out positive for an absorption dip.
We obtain 7.1 angstroms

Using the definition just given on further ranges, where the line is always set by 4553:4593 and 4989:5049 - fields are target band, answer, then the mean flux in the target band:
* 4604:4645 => 3.1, 6.67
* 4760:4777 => 2.0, 6.84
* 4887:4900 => 3.7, 5.9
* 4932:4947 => 0.7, 8.07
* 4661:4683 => 1.7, 6.82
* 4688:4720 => 3.1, 6.79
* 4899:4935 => 3.9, 7.46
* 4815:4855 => 2.2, 7.6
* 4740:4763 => 2.9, 6.73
